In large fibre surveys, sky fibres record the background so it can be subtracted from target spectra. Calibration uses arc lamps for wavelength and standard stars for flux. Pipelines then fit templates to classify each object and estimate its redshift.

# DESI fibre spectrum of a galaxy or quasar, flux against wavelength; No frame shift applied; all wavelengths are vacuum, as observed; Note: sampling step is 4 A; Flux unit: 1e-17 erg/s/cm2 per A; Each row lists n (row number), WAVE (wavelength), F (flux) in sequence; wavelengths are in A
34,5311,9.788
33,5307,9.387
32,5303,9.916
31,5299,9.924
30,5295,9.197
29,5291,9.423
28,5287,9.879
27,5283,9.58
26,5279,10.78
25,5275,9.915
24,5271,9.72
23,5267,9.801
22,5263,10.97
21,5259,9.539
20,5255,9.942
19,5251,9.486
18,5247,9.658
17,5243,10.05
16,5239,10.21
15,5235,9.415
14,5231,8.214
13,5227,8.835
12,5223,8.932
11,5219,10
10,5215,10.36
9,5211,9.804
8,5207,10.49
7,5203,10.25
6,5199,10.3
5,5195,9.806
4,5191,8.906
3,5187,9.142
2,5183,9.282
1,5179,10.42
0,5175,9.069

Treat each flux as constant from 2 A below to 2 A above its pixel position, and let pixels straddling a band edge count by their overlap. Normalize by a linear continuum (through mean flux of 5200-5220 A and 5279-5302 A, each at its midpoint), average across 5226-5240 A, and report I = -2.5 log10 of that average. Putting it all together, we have 0.11 mag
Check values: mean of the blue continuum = 10.2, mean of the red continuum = 9.72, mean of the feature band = 9.12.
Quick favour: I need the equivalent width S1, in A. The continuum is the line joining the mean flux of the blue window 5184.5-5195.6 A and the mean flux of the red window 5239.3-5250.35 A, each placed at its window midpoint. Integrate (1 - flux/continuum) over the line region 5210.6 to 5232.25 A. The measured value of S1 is 0.5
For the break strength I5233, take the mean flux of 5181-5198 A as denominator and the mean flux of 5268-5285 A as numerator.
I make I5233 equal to 1.1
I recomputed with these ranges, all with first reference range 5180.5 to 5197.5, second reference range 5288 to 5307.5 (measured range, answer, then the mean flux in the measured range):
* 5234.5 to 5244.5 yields -0.05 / 9.96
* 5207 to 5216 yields -0.08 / 10.1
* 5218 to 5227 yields 0.02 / 9.27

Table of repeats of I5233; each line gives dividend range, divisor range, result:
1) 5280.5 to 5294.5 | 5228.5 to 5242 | 1.03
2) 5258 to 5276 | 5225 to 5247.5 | 1.07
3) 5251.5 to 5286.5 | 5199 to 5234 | 1.04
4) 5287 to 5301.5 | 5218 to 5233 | 1.07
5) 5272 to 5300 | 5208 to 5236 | 1.04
